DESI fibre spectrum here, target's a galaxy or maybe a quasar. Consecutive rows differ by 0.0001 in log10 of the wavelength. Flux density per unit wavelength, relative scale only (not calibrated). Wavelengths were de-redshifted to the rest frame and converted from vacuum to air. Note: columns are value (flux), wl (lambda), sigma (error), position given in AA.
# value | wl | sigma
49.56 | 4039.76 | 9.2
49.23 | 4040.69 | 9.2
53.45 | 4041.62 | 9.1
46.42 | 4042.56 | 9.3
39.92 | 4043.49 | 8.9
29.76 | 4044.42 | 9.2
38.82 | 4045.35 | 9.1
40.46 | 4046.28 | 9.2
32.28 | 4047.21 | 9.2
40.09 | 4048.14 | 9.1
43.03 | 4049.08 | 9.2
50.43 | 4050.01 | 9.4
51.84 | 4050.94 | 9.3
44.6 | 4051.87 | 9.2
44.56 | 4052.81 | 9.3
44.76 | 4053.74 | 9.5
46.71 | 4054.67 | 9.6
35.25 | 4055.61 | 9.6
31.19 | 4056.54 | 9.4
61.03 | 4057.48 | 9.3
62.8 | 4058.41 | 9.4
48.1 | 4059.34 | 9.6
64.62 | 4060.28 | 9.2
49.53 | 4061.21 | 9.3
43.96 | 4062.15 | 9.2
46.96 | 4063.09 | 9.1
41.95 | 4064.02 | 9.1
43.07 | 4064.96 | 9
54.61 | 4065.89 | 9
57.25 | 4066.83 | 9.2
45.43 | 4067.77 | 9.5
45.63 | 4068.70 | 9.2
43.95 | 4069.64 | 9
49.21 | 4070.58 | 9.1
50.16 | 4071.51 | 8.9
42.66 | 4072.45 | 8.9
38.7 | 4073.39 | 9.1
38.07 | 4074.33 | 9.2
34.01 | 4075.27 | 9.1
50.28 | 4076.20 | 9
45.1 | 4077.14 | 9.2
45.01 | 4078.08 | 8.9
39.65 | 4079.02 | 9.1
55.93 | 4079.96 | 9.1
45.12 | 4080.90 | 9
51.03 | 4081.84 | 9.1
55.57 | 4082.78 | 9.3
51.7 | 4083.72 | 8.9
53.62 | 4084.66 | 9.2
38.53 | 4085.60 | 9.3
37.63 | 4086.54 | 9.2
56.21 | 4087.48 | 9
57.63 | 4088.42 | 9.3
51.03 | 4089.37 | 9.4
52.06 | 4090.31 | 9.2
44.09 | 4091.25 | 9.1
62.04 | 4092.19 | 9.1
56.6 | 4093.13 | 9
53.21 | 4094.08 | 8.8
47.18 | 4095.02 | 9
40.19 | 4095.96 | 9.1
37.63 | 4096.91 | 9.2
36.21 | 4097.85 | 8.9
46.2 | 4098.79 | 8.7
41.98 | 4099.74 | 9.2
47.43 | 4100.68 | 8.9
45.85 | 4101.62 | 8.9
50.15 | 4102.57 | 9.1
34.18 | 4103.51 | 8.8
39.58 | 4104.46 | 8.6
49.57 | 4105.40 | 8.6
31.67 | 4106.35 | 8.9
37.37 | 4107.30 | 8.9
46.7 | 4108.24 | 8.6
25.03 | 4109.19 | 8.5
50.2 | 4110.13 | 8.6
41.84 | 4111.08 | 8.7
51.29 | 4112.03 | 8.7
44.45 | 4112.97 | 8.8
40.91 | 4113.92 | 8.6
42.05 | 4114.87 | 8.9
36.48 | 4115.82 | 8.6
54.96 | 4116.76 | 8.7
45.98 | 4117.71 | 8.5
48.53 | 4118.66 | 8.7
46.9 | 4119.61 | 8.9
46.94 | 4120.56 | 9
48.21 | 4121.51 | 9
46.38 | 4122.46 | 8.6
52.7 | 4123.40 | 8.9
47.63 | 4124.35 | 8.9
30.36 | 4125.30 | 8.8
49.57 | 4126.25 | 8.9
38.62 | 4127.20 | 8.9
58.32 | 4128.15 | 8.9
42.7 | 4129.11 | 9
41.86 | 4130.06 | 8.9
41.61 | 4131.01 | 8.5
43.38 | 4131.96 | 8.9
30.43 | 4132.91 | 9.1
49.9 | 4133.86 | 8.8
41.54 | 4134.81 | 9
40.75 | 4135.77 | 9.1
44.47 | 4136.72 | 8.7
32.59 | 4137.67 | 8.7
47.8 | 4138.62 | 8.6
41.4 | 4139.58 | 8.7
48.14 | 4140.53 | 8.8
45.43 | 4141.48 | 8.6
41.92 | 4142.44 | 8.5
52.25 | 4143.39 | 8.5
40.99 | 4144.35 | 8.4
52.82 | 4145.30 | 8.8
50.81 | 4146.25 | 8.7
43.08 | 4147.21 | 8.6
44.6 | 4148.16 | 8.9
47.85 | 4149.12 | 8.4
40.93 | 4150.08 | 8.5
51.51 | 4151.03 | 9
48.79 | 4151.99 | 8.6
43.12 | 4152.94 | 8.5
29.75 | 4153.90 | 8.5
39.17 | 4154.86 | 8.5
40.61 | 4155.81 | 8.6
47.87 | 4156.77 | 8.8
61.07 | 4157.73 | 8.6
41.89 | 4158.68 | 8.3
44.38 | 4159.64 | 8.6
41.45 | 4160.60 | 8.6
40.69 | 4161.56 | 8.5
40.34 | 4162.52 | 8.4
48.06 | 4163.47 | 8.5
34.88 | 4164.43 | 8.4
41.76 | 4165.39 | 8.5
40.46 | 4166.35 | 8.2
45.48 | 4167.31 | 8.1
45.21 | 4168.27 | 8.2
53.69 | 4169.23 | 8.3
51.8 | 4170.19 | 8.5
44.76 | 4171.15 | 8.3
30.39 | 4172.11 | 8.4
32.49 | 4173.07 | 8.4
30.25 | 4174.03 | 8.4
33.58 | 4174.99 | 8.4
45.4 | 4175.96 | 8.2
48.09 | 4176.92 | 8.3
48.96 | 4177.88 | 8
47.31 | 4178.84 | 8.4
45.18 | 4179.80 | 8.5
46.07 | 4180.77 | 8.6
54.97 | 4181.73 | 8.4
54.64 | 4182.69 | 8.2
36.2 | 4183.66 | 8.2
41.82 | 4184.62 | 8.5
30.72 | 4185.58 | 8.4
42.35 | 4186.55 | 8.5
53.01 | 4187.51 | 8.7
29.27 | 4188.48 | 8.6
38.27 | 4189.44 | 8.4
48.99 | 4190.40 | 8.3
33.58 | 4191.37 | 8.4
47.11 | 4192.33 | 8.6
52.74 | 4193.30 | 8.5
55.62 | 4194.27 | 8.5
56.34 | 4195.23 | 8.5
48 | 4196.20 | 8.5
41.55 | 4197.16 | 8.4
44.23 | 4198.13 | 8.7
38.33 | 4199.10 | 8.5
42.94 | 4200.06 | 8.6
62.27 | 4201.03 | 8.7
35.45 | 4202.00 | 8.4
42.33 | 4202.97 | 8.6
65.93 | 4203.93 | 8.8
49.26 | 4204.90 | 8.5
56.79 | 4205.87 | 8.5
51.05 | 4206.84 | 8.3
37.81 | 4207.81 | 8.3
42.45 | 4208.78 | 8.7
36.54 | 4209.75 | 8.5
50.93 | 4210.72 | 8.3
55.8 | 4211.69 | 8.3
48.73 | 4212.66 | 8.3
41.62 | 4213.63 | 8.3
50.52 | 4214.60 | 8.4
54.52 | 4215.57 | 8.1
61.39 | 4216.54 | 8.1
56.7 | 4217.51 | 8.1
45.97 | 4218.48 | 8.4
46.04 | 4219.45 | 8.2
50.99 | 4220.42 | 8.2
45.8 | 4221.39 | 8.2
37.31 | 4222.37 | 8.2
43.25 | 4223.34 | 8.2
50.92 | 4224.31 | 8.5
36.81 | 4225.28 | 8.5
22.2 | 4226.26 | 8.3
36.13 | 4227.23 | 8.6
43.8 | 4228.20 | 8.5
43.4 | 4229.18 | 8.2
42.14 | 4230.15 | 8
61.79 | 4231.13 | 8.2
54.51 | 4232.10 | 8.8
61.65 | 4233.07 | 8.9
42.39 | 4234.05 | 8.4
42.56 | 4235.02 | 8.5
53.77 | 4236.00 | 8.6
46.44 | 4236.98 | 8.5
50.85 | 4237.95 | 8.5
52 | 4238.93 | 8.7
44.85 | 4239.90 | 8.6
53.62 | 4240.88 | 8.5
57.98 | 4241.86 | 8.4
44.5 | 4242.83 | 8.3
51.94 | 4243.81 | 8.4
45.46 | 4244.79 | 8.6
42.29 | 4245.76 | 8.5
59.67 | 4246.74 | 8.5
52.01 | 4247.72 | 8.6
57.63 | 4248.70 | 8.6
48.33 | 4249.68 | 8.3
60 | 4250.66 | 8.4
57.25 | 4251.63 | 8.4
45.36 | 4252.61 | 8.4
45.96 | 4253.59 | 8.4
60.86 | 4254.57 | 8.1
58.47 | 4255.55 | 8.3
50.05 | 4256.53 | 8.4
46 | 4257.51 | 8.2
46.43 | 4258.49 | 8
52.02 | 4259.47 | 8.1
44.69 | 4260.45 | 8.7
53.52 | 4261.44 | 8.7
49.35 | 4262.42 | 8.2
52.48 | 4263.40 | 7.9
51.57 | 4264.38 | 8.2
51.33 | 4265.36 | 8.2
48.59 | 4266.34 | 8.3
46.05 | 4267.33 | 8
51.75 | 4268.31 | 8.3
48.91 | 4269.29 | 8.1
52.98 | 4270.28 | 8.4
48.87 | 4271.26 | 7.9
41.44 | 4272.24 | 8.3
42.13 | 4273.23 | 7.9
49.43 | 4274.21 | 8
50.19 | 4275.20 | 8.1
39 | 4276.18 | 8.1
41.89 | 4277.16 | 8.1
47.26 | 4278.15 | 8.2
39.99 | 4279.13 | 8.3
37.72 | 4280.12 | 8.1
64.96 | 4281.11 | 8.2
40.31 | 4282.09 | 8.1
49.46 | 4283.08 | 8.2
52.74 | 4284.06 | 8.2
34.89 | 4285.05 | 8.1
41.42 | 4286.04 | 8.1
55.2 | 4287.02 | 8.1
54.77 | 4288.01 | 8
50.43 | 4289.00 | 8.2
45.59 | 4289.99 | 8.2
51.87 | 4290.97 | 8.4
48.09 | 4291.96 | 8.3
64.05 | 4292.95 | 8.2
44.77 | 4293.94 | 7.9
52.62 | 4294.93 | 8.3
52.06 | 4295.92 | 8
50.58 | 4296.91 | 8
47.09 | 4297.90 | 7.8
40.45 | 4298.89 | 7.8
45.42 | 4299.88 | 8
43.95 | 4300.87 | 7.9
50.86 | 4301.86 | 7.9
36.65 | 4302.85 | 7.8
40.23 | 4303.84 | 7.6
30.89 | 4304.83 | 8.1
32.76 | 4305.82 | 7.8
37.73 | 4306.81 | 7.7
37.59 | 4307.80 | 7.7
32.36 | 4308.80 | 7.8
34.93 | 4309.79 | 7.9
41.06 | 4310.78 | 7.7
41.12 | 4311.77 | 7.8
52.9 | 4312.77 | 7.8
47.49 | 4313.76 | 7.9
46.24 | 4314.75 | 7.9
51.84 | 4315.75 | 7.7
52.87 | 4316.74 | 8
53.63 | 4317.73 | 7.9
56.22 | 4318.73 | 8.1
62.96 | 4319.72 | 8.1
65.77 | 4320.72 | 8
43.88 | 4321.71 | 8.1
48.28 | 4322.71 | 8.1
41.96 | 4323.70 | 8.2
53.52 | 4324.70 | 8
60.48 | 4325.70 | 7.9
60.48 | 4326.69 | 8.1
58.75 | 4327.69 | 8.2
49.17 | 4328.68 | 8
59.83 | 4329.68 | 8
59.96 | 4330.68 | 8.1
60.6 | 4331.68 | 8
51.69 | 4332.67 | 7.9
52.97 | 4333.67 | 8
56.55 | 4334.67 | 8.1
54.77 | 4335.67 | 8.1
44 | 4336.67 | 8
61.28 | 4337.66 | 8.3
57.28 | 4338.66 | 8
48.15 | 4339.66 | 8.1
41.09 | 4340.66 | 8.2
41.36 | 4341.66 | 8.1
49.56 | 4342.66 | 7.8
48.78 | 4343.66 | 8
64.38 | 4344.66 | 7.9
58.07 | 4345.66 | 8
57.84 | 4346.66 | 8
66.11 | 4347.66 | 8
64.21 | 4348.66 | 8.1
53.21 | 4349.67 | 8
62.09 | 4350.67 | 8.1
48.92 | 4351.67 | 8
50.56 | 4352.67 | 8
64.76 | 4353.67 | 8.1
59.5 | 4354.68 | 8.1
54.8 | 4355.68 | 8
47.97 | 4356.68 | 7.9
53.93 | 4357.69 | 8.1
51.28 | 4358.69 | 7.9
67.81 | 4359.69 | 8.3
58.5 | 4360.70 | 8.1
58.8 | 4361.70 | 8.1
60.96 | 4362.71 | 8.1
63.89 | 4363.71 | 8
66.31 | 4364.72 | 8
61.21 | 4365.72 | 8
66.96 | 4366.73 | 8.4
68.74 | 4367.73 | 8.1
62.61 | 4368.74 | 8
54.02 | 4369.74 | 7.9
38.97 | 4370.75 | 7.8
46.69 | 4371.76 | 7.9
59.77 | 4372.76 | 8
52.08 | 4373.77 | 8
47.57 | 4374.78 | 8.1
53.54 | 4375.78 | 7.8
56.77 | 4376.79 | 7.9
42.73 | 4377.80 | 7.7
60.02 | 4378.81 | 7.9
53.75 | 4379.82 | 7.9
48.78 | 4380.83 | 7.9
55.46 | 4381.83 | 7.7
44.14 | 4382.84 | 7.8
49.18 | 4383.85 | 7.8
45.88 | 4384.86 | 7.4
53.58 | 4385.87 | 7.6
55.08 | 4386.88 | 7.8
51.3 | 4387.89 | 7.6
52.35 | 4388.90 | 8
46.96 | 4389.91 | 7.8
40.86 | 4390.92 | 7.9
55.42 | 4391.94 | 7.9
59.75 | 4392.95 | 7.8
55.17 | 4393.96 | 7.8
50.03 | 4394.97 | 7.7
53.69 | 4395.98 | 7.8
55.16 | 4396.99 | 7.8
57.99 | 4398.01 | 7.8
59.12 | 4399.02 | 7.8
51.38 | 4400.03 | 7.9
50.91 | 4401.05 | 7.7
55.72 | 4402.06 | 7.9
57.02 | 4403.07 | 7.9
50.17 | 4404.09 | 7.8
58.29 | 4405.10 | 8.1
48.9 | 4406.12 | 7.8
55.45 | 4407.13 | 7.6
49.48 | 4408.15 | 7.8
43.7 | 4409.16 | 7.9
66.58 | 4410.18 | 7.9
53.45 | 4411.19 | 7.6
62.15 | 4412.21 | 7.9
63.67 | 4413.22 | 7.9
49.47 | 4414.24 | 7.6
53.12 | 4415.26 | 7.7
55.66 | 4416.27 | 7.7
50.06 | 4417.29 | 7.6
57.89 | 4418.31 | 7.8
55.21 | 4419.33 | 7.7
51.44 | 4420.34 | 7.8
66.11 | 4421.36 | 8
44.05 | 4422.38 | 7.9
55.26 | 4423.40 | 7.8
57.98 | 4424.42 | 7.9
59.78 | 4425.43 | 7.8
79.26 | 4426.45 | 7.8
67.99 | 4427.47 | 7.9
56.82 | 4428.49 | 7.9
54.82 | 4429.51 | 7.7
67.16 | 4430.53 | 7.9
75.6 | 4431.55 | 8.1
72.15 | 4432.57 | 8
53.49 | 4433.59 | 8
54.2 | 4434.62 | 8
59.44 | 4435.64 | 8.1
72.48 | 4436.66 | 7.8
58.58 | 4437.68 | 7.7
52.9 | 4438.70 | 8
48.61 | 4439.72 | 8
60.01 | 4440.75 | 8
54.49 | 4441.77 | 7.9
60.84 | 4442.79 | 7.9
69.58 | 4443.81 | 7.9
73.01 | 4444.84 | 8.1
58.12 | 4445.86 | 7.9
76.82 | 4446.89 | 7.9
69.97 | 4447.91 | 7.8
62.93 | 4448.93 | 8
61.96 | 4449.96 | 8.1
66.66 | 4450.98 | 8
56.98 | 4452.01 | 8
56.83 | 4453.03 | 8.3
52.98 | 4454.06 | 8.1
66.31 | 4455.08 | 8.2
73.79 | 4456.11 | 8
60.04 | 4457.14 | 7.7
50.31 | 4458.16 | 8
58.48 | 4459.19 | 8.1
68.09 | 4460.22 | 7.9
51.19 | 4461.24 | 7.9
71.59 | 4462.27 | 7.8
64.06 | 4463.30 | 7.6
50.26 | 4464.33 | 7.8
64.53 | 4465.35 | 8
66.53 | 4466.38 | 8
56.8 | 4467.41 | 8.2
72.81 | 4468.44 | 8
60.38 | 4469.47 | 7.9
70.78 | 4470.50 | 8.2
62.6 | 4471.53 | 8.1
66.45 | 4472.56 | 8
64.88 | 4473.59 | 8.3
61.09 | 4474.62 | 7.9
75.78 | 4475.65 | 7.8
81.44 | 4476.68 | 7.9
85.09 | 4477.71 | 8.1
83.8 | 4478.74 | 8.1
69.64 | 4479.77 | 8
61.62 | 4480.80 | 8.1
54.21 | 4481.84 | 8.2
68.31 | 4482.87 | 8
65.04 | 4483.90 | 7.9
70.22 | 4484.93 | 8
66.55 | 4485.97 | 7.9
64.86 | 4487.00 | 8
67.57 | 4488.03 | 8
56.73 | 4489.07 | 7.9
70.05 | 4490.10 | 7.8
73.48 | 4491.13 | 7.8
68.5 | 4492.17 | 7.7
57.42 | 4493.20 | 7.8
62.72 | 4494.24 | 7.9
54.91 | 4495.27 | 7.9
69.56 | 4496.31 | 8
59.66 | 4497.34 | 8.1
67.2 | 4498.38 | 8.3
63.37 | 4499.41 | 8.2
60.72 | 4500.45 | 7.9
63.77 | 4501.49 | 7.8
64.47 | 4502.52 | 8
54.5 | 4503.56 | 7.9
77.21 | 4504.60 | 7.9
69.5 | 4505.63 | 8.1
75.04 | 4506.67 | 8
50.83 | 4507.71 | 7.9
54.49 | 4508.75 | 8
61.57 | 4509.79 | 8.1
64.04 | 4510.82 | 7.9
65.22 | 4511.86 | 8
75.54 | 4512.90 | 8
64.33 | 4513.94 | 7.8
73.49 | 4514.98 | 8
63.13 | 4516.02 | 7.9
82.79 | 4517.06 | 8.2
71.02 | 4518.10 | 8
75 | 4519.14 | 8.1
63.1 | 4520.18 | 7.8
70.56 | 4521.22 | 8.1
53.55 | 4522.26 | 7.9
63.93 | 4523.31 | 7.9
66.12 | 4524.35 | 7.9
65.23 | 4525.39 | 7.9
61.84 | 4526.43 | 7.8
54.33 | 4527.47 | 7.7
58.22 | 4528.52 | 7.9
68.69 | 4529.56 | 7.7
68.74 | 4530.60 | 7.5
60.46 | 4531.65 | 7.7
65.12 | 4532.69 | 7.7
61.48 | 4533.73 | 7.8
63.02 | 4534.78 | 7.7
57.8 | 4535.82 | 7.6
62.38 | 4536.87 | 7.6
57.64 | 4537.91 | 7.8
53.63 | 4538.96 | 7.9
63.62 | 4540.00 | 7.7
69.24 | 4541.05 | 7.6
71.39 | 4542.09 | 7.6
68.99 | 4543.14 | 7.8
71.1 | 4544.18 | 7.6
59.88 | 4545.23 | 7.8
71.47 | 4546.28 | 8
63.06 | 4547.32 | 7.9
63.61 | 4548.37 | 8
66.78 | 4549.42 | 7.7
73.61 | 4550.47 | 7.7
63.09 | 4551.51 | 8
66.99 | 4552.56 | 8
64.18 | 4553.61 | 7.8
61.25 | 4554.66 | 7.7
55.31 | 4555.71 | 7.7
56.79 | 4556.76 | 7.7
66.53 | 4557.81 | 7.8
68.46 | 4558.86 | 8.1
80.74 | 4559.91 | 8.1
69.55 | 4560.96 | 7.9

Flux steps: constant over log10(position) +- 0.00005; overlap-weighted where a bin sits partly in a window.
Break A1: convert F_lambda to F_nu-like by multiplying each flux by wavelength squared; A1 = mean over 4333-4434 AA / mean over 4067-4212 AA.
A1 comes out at 1.4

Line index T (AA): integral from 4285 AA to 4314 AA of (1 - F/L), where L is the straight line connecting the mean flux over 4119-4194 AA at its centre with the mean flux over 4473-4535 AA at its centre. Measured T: 4.46 AA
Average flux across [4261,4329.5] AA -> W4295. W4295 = 47.9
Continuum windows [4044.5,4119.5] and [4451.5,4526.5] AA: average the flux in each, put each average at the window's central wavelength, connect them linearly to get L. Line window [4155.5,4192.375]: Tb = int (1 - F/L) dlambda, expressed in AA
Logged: 5.16 AA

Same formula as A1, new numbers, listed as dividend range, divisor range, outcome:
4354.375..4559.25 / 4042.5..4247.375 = 1.55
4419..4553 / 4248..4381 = 1.35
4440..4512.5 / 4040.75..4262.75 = 1.63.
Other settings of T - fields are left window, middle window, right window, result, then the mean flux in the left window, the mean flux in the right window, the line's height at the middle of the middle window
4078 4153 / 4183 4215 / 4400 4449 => 2.2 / 45.5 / 58.9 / 49.1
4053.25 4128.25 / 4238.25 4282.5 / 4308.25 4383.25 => 1.6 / 46.2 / 54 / 51.4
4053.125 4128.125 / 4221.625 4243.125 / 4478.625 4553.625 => 2.4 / 46.2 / 65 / 52.5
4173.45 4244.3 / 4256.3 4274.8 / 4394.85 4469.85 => 0.4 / 46.6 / 59.4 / 49.8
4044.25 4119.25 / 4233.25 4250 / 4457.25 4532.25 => 1.0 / 45.7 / 65.3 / 53.3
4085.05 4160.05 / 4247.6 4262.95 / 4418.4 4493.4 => 0.2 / 44.9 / 63.7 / 52.3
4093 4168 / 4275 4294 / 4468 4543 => 1.8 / 44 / 65.6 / 52.9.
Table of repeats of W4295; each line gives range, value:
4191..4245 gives 47.7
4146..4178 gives 43.2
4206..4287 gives 48.3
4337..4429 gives 55.2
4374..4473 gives 57.9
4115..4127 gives 45.9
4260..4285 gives 47.6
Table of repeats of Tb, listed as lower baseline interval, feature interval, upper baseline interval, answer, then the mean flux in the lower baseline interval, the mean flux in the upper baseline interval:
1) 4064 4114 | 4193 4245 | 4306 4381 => 2.0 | 45.9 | 53.6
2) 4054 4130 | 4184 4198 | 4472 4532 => 1.9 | 46.2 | 66.1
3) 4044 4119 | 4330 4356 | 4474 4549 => 1.2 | 45.6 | 65.6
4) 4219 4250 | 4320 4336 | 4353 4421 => -0.9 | 47.6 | 54.7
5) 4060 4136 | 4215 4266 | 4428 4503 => 3.3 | 45.7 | 64.1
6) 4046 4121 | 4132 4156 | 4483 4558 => 2.4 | 46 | 64.7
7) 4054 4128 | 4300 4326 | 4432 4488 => 5.0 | 46.2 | 64.1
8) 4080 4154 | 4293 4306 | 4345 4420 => 1.8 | 45.3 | 55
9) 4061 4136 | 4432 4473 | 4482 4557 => -0.4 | 45.5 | 64.7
